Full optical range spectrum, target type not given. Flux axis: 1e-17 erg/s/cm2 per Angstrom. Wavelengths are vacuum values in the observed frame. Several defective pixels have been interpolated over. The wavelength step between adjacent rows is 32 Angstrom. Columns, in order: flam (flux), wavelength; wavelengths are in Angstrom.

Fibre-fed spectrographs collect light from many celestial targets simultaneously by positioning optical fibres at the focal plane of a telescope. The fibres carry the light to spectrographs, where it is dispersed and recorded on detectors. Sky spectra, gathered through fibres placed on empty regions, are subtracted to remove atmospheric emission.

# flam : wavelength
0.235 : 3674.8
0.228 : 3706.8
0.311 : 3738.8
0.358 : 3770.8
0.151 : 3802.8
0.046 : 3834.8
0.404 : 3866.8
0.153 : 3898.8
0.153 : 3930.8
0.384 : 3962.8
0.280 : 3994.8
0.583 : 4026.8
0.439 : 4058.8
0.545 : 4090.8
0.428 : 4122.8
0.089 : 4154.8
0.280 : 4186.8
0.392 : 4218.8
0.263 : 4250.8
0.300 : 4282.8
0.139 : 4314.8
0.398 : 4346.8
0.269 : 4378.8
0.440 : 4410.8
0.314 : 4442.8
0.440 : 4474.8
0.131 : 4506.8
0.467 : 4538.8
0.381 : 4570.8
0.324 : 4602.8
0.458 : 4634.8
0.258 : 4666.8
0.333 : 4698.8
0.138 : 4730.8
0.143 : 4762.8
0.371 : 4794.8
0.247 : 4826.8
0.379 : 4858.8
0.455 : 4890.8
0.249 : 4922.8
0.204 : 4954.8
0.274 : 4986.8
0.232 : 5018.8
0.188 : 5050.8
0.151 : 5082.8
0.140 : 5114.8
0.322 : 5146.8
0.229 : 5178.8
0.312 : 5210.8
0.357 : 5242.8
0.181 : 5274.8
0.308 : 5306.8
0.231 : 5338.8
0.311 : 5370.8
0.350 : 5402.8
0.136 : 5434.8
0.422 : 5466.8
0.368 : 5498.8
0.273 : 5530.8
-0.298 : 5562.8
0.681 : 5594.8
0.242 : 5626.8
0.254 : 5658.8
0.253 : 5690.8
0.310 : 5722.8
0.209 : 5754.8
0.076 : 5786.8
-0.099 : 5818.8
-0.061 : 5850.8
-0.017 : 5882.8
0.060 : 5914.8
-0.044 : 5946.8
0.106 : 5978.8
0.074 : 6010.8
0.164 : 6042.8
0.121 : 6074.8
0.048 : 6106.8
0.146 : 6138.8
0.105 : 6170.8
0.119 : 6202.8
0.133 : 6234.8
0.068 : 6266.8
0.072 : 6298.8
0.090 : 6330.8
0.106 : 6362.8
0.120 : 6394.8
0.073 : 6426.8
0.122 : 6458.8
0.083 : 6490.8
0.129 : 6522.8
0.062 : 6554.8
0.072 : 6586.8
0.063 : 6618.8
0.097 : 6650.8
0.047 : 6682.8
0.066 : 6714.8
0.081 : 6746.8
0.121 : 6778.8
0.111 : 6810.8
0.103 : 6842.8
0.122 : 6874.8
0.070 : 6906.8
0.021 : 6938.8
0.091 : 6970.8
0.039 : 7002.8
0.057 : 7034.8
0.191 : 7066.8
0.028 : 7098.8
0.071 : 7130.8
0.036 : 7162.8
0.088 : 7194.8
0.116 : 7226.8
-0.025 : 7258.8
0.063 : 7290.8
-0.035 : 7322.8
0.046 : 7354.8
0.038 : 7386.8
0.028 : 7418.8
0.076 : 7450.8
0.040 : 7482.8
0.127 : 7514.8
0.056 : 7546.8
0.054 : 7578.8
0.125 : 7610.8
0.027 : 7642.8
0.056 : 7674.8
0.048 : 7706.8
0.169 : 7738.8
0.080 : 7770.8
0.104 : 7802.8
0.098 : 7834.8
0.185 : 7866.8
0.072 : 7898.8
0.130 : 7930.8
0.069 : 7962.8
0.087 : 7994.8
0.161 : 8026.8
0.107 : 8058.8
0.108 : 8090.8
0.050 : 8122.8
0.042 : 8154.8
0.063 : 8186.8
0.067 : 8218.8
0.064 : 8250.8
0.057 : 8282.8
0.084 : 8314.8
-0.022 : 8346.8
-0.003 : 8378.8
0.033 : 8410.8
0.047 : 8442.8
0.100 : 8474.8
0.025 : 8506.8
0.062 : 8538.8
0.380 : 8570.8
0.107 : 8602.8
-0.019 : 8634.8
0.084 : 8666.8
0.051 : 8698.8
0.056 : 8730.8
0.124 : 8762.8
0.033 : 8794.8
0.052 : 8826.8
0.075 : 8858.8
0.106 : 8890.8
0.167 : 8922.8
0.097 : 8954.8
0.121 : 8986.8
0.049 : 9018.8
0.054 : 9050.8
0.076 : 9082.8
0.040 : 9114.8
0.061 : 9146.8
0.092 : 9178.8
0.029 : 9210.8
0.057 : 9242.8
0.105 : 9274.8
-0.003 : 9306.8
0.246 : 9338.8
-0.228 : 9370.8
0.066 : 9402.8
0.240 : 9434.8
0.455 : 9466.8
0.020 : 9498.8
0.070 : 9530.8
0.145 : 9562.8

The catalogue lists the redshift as 1.30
